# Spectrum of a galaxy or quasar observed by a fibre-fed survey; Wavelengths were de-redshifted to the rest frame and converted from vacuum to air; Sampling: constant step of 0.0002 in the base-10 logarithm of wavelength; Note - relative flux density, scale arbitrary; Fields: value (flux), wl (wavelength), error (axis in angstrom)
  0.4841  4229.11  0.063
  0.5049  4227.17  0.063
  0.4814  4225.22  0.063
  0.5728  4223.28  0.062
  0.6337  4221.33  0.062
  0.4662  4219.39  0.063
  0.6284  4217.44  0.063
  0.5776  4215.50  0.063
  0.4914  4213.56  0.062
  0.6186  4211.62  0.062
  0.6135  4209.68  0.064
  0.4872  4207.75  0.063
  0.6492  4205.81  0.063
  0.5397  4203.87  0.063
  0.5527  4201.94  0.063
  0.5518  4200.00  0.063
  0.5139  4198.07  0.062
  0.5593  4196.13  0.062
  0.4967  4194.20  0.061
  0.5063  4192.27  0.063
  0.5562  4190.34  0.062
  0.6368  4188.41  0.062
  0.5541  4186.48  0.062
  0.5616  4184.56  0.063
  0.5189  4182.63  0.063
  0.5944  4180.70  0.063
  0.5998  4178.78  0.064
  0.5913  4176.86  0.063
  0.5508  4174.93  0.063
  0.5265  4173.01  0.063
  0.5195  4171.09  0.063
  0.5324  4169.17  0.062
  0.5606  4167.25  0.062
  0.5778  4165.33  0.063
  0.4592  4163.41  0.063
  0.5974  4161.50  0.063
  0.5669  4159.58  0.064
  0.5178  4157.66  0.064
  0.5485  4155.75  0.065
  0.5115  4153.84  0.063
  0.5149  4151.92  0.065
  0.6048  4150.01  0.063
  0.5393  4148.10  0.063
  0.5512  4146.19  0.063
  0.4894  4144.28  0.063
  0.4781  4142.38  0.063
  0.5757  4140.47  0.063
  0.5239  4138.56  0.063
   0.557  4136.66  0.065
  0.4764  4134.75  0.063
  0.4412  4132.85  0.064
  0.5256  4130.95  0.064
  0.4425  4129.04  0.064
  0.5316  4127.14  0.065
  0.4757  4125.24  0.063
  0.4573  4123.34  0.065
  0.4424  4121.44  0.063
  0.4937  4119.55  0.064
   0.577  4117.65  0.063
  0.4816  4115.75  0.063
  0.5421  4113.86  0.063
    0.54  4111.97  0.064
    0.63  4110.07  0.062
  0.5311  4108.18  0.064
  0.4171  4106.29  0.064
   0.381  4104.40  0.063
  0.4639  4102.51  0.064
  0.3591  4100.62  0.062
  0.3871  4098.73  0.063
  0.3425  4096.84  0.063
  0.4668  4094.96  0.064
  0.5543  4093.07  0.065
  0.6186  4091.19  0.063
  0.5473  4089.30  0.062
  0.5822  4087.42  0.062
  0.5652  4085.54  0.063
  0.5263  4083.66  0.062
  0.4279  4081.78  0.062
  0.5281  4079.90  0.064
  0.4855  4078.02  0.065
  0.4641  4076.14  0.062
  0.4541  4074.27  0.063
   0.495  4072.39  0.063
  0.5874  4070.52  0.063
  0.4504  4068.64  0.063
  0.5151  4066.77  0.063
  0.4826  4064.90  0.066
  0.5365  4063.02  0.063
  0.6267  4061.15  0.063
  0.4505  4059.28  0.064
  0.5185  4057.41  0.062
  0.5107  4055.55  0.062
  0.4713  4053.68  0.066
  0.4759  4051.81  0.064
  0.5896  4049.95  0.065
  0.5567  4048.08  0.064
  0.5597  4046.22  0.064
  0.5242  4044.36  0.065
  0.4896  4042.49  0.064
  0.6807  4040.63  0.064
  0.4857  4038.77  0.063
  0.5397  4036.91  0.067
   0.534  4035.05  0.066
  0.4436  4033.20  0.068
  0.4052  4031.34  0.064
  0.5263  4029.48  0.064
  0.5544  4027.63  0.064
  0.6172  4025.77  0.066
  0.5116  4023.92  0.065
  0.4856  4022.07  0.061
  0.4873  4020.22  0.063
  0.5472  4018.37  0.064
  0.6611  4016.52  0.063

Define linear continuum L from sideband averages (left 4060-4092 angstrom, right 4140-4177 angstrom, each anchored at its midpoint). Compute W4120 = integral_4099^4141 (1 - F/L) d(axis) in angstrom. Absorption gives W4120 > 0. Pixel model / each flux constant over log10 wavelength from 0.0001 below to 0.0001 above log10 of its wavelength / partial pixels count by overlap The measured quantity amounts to 3.2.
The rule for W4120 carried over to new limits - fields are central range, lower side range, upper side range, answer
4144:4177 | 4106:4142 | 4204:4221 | -0.5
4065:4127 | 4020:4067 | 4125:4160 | 3.3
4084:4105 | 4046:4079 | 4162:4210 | 1.6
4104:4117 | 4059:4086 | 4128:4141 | -0.1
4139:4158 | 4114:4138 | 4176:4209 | -0.7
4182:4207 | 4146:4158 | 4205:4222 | 0.4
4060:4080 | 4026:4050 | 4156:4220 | 0.9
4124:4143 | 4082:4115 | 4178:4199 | 0.6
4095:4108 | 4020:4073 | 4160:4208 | 3.1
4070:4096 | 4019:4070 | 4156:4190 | 0.6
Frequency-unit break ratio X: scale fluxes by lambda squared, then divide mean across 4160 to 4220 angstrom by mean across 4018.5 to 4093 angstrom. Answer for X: 1.1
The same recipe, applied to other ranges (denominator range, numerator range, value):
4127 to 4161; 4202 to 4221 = 1.12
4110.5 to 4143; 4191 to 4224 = 1.14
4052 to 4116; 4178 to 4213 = 1.19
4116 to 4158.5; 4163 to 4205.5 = 1.10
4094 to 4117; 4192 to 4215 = 1.24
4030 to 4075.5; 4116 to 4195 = 1.08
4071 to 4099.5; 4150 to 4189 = 1.15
